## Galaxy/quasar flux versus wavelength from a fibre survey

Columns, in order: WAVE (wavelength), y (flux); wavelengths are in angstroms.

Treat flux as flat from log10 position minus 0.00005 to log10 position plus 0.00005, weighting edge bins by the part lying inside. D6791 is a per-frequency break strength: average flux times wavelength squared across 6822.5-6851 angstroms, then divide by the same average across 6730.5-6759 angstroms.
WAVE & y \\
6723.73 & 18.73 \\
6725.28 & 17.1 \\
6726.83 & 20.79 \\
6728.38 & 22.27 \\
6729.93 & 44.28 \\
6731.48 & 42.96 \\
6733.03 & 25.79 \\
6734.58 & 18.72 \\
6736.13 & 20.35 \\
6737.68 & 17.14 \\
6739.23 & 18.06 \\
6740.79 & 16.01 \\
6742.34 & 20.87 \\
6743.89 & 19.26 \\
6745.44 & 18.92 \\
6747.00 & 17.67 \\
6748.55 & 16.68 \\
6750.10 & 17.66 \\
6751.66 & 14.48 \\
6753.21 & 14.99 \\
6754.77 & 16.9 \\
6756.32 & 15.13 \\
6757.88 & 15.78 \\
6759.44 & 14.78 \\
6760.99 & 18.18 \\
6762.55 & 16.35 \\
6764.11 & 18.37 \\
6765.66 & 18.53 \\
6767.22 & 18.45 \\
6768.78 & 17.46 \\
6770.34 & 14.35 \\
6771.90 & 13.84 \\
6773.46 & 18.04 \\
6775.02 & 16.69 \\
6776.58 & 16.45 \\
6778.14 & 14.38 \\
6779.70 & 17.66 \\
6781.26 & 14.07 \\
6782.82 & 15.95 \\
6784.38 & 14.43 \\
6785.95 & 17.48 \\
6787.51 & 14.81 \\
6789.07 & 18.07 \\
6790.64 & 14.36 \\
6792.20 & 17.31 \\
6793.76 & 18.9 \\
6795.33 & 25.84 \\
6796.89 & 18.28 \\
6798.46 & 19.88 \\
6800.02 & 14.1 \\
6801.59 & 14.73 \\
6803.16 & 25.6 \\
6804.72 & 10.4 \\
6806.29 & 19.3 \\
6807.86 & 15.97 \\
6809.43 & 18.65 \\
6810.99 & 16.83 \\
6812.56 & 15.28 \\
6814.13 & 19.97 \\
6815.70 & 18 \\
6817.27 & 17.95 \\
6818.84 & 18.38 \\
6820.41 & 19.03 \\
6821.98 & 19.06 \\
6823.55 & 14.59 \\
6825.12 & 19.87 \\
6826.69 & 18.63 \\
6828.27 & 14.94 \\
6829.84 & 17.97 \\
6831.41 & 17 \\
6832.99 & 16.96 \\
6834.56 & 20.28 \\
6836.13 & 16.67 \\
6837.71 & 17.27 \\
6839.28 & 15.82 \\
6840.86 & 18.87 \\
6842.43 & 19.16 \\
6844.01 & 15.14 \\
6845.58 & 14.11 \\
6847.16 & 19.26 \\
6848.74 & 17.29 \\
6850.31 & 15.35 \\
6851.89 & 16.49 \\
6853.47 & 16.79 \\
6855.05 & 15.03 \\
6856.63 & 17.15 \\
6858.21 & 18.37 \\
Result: 0.91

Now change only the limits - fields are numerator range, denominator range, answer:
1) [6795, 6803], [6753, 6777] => 1.14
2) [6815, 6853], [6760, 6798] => 1.04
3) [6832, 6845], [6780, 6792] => 1.12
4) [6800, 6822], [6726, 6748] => 0.78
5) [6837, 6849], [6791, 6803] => 0.93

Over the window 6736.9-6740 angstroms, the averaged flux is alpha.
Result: 17.6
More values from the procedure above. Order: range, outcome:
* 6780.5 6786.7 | 15.5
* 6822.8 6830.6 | 17.2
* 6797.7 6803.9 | 18.5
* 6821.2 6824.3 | 16.9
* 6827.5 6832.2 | 16.6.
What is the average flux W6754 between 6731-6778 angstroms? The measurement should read 18.1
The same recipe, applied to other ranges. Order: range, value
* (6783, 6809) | 17.4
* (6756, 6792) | 16.3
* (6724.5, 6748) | 22.6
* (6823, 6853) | 17.2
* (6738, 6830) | 17.2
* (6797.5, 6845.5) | 17.5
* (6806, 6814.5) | 17.5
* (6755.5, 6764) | 16.2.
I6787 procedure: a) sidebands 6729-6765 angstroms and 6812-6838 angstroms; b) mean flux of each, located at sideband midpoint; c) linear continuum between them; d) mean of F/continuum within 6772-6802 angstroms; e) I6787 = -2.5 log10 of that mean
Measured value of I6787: 0.12 mag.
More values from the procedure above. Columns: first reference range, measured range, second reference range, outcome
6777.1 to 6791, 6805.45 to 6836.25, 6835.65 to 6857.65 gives -0.092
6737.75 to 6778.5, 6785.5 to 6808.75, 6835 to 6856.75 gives -0.052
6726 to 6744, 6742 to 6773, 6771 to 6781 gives 0.159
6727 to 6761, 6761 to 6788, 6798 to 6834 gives 0.171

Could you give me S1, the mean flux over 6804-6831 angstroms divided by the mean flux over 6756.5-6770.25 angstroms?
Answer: 1.0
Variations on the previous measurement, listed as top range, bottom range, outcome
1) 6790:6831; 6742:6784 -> 1.07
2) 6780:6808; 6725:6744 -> 0.73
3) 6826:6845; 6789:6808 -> 0.97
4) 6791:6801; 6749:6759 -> 1.19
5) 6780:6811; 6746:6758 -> 1.06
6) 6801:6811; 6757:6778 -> 1.05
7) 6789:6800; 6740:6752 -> 1.05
